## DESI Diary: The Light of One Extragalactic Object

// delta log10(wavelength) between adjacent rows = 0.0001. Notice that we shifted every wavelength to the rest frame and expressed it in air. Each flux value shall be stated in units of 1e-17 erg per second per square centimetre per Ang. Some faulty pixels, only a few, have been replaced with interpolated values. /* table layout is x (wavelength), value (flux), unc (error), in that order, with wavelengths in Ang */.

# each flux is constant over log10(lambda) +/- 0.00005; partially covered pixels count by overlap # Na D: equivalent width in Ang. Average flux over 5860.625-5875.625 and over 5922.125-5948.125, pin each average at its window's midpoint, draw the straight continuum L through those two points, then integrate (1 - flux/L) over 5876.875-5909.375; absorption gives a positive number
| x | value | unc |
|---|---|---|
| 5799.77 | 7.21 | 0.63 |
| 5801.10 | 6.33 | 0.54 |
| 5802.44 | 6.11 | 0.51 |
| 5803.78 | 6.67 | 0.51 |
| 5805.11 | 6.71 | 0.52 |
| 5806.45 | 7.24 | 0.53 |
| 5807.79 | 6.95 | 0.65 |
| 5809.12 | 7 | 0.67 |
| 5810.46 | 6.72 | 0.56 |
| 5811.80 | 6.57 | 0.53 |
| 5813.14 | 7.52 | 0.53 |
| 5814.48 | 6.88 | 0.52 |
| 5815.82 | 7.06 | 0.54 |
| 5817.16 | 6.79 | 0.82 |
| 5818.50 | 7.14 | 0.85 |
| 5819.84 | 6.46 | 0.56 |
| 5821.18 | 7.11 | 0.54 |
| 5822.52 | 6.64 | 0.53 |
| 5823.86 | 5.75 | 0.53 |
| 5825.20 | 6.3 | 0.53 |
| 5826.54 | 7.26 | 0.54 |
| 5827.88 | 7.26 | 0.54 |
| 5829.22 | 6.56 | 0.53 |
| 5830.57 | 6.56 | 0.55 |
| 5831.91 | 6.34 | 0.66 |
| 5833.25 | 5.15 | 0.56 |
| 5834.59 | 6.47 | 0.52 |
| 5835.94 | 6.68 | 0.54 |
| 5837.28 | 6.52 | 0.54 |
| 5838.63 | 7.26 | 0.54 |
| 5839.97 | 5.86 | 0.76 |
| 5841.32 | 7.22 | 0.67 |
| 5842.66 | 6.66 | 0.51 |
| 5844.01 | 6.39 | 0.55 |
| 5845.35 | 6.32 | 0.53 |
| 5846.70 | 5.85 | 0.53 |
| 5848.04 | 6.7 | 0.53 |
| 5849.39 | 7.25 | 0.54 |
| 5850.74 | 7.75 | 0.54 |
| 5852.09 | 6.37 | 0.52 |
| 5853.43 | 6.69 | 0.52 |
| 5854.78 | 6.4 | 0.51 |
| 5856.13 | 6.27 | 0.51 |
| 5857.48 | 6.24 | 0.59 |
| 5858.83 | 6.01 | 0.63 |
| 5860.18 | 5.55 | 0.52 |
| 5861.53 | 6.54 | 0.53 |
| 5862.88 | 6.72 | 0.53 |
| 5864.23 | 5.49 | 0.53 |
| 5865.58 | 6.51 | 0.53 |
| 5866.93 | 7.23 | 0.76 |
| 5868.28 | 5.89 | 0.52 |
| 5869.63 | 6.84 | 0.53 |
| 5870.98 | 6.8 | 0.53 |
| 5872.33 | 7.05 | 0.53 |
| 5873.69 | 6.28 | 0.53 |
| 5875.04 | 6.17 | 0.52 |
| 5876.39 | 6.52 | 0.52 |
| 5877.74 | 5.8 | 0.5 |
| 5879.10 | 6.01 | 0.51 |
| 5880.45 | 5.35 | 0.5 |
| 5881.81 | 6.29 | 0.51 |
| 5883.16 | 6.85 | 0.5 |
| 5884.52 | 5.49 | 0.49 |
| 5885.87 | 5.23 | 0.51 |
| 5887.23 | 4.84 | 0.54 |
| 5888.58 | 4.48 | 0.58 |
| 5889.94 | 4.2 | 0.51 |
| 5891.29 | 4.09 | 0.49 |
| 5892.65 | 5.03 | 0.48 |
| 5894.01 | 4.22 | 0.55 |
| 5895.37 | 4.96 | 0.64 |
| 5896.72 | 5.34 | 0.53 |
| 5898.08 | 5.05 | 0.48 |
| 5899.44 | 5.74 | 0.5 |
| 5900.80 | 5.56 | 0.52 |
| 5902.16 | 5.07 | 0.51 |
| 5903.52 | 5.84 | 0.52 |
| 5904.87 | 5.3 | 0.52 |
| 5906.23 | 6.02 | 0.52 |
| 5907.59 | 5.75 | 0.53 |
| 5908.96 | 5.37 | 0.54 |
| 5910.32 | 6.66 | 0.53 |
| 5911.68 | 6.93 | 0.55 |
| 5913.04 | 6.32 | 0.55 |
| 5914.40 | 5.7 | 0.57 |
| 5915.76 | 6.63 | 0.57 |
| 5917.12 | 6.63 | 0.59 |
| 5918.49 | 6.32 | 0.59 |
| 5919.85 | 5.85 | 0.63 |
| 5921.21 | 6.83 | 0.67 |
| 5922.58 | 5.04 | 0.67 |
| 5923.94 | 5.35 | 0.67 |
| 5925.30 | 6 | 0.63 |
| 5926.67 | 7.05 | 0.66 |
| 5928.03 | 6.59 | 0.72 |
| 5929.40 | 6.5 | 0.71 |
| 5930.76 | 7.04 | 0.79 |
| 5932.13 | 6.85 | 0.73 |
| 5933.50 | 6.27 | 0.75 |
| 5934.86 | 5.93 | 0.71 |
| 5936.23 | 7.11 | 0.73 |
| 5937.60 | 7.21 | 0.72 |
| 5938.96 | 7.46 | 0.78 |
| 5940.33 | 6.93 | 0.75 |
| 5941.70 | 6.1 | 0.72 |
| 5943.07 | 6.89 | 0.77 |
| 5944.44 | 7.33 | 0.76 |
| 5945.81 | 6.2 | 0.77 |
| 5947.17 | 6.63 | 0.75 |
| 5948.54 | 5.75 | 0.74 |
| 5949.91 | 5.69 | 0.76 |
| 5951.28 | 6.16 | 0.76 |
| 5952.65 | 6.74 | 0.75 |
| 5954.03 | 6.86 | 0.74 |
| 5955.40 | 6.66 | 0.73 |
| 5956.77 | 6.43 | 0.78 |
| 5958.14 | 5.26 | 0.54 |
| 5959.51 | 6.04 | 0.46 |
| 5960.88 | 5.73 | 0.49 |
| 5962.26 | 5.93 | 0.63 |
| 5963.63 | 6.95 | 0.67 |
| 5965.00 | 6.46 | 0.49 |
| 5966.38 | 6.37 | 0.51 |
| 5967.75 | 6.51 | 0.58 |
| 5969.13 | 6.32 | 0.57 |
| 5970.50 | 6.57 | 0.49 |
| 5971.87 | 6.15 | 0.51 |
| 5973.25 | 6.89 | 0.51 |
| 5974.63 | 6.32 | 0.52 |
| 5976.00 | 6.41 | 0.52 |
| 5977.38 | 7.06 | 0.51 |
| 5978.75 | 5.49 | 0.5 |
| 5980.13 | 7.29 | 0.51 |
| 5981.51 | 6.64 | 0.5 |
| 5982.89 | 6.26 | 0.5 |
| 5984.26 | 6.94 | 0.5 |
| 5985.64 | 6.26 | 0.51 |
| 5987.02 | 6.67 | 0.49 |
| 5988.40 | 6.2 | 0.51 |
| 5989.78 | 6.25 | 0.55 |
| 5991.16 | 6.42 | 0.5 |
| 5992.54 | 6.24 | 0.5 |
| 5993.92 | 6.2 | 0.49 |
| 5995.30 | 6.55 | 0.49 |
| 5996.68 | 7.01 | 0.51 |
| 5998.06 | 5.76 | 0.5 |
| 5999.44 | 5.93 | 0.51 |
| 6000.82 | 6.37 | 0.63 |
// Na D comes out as 5.9 Ang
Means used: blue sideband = 6.49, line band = 5.33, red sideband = 6.56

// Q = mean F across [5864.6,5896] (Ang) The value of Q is 5.74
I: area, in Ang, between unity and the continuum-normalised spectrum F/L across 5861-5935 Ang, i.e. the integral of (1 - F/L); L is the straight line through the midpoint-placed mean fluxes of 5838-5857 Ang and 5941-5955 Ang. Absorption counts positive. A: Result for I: 6.8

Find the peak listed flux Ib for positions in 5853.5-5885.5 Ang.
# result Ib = 7.23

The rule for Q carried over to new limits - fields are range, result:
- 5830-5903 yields 6.04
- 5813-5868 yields 6.56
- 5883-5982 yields 6.1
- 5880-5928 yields 5.65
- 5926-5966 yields 6.51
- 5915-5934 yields 6.35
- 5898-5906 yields 5.49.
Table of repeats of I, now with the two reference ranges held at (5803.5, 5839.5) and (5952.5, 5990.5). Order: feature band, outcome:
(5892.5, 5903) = 2.3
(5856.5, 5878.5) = 0.9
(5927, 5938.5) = -0.4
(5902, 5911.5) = 1.1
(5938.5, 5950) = -0.2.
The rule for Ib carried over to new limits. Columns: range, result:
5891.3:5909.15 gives 6.02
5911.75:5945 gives 7.46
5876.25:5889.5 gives 6.85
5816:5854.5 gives 7.75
